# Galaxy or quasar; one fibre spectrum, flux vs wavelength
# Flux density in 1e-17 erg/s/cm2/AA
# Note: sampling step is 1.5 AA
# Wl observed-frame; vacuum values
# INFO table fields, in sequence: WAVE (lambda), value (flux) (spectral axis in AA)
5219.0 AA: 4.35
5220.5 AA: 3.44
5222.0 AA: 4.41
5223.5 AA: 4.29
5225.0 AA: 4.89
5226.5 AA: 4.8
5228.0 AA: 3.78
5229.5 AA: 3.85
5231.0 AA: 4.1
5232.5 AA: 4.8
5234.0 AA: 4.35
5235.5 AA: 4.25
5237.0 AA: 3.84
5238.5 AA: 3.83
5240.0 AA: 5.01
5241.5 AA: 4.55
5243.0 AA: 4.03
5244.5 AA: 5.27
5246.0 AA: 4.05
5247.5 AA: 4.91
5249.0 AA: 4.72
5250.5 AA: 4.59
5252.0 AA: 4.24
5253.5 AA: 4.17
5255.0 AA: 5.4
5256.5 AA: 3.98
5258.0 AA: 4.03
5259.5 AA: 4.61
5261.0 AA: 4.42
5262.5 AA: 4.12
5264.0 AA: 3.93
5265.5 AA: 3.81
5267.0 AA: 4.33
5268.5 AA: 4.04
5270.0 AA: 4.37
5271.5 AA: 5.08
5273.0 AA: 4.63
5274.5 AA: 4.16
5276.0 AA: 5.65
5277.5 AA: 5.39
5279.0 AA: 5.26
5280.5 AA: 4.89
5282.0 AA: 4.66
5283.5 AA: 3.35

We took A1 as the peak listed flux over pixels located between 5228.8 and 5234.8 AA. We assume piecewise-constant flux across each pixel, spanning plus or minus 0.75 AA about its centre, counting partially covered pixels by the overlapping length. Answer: 4.8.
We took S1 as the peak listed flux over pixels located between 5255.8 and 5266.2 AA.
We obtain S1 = 4.61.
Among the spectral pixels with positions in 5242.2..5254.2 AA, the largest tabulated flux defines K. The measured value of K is 5.27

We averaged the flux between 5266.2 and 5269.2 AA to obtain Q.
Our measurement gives 4.18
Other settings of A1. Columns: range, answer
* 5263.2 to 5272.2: 5.08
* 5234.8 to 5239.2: 4.25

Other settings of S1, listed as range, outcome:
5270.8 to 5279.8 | 5.65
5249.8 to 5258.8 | 5.4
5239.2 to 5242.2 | 5.01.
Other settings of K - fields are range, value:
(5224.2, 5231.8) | 4.89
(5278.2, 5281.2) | 5.26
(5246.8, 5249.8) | 4.91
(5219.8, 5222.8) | 4.41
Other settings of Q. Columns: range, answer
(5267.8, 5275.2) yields 4.46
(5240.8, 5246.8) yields 4.48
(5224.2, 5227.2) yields 4.84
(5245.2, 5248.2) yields 4.49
